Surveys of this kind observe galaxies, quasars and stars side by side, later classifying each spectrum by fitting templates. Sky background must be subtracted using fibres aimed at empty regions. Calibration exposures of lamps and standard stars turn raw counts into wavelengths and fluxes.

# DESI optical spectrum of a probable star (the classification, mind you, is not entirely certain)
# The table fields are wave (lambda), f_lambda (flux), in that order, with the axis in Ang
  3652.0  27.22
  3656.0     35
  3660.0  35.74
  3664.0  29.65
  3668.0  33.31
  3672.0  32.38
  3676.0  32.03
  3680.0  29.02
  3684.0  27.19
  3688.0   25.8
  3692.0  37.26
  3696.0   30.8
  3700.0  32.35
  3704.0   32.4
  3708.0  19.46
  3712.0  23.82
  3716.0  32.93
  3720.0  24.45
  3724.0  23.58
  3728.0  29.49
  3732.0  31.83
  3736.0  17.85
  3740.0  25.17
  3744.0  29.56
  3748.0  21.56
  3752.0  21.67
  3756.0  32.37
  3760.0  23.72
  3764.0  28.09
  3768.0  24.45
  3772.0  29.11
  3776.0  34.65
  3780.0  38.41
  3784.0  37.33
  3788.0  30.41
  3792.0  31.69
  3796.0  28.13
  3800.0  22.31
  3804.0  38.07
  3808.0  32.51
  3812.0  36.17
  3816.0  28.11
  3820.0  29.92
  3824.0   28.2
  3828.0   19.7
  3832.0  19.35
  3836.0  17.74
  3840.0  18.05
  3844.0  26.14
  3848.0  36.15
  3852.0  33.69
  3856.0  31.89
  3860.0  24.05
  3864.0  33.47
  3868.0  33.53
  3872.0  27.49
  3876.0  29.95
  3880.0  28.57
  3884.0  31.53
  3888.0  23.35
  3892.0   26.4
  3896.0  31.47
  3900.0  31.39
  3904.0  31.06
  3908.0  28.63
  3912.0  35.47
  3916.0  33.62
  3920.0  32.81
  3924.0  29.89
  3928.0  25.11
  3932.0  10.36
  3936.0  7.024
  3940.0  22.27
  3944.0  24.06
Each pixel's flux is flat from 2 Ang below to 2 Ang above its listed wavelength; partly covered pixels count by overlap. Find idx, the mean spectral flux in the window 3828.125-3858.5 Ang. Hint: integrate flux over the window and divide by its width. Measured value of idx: 25.7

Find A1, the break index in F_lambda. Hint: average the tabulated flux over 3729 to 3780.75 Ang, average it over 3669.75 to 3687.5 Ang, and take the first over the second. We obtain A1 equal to 0.92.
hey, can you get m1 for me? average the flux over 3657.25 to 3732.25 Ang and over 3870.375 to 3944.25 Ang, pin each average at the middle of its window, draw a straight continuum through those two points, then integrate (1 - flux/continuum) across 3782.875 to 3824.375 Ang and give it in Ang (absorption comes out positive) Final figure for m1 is -4.2 Ang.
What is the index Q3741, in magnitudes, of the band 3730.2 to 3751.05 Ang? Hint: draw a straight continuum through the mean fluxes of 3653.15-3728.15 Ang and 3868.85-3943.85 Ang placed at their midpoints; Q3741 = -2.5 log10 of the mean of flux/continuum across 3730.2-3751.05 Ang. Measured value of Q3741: 0.17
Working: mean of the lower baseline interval 29.8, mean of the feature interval 25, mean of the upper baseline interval 27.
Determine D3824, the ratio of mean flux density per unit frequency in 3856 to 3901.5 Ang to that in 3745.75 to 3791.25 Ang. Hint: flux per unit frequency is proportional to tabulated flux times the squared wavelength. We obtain 1.1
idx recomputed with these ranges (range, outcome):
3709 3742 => 25.9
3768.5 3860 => 29.2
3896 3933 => 29.3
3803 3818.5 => 33.3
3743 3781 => 28.1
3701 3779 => 26.9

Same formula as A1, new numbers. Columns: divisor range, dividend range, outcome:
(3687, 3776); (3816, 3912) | 1.03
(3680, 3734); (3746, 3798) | 1.03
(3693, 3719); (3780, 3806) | 1.11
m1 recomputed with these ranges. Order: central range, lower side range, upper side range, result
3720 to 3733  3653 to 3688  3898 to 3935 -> 1.3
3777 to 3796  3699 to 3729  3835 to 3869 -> -4.1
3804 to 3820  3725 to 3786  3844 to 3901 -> -2.0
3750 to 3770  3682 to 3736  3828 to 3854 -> 0.6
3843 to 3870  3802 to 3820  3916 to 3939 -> -2.4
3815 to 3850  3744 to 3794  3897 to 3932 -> 5.8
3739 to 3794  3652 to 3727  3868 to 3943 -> -0.8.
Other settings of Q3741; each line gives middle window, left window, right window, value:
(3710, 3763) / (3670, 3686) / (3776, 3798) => 0.218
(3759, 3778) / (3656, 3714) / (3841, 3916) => 0.074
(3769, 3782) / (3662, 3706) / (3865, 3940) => -0.128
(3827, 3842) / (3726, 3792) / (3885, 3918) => 0.496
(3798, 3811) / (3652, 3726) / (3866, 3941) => -0.104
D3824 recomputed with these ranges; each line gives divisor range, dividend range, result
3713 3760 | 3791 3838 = 1.09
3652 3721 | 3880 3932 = 1.09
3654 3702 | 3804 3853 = 0.94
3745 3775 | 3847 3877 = 1.25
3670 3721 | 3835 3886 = 1.07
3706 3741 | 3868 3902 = 1.24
